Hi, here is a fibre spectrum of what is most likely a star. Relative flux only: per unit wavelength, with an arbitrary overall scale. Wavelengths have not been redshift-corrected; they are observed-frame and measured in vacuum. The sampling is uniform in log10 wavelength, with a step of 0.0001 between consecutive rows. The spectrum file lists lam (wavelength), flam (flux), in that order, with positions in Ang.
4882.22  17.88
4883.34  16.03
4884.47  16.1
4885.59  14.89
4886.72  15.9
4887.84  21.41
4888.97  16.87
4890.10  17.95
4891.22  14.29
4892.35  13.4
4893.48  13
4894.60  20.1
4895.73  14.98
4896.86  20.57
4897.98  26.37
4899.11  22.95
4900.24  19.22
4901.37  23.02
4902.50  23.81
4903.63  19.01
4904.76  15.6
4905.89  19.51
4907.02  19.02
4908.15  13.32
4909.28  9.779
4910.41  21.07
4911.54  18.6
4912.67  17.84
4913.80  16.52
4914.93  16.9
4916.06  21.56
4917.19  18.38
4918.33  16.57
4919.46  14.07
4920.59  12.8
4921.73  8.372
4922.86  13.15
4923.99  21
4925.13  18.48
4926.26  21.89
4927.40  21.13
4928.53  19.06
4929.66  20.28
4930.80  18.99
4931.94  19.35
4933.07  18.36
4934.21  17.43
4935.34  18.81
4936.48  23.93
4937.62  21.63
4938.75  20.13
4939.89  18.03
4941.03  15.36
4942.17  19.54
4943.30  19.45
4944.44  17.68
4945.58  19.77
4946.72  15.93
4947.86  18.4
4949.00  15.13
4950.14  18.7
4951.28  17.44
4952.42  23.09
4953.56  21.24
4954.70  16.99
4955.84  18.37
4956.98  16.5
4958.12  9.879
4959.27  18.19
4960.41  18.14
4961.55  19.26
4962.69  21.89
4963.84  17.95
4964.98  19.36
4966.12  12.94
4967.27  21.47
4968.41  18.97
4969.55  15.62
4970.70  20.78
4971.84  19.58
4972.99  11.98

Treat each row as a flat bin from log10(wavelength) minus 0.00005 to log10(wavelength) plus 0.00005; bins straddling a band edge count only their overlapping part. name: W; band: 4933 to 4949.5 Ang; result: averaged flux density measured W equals 18.7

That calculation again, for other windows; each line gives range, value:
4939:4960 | 17.8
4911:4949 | 18.1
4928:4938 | 19.7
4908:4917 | 17.2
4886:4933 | 17.9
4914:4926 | 16.3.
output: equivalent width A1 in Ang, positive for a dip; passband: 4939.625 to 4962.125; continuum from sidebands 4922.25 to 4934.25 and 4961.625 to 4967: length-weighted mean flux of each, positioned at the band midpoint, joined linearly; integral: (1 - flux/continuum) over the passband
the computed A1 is 0.9 Ang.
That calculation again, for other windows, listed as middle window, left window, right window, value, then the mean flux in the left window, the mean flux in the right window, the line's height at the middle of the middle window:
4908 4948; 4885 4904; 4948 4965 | 1.0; 18.7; 18.1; 18.4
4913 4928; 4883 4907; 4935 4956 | 1.3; 18.4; 18.9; 18.7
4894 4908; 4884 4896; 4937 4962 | -2.9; 16.3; 18.1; 16.6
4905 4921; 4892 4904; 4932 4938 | 2.4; 19.8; 19.9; 19.9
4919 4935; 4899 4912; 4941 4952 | 0.6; 18.6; 17.9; 18.2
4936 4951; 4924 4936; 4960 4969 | 0.4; 19.5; 18.8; 19.2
